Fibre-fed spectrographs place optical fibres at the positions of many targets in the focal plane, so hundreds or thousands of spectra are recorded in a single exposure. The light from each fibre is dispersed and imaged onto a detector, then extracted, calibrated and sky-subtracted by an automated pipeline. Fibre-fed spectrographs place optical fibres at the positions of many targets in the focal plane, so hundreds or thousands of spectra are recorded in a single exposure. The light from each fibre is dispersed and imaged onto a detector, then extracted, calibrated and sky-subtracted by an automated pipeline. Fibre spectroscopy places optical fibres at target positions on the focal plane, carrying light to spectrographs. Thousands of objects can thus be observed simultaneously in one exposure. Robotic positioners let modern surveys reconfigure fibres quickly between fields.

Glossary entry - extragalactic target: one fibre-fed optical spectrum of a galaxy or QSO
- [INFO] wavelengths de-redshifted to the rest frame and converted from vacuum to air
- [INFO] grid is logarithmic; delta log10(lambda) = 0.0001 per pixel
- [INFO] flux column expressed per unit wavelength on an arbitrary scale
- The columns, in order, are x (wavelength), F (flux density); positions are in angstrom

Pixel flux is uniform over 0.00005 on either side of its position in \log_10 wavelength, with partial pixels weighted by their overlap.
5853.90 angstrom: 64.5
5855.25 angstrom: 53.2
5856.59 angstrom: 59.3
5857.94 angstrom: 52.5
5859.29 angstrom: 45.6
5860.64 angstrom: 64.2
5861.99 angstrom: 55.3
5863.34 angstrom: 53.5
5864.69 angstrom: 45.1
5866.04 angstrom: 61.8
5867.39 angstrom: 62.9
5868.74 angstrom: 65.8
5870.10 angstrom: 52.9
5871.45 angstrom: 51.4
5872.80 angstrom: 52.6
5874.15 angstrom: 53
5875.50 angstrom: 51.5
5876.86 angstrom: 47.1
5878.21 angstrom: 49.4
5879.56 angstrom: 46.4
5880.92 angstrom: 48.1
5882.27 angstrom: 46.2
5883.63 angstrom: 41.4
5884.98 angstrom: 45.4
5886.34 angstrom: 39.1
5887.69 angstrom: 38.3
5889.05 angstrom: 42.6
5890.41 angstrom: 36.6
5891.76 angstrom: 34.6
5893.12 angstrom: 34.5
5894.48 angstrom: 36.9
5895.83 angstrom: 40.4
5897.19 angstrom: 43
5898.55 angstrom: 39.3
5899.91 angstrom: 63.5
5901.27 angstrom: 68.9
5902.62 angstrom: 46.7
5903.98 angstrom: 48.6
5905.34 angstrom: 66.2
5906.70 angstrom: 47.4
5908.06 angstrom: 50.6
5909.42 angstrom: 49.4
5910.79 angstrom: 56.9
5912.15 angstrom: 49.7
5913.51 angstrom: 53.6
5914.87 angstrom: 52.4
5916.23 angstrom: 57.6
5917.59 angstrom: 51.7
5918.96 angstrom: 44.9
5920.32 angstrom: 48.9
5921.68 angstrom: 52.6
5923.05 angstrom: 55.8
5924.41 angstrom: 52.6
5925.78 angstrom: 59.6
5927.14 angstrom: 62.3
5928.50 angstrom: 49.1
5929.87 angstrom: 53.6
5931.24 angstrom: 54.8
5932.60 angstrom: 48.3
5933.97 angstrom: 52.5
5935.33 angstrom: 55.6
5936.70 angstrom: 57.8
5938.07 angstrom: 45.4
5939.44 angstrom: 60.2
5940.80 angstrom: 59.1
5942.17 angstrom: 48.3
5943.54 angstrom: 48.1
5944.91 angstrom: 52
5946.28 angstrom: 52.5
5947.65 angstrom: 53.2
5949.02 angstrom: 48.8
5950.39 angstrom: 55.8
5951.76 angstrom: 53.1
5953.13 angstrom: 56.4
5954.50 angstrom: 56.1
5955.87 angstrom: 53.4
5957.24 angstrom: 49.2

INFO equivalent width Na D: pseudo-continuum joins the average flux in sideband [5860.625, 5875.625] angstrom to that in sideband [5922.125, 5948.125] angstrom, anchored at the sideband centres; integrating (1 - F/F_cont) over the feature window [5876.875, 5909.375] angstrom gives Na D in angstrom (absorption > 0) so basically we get 5.31 angstrom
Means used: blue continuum 55.6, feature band 45.9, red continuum 53.7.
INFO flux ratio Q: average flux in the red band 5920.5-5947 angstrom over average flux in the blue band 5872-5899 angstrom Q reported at 1.24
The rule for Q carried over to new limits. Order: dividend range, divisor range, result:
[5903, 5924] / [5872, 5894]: 1.19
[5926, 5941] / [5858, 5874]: 0.98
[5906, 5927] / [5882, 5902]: 1.21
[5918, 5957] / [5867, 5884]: 1.03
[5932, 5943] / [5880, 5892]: 1.28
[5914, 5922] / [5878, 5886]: 1.13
